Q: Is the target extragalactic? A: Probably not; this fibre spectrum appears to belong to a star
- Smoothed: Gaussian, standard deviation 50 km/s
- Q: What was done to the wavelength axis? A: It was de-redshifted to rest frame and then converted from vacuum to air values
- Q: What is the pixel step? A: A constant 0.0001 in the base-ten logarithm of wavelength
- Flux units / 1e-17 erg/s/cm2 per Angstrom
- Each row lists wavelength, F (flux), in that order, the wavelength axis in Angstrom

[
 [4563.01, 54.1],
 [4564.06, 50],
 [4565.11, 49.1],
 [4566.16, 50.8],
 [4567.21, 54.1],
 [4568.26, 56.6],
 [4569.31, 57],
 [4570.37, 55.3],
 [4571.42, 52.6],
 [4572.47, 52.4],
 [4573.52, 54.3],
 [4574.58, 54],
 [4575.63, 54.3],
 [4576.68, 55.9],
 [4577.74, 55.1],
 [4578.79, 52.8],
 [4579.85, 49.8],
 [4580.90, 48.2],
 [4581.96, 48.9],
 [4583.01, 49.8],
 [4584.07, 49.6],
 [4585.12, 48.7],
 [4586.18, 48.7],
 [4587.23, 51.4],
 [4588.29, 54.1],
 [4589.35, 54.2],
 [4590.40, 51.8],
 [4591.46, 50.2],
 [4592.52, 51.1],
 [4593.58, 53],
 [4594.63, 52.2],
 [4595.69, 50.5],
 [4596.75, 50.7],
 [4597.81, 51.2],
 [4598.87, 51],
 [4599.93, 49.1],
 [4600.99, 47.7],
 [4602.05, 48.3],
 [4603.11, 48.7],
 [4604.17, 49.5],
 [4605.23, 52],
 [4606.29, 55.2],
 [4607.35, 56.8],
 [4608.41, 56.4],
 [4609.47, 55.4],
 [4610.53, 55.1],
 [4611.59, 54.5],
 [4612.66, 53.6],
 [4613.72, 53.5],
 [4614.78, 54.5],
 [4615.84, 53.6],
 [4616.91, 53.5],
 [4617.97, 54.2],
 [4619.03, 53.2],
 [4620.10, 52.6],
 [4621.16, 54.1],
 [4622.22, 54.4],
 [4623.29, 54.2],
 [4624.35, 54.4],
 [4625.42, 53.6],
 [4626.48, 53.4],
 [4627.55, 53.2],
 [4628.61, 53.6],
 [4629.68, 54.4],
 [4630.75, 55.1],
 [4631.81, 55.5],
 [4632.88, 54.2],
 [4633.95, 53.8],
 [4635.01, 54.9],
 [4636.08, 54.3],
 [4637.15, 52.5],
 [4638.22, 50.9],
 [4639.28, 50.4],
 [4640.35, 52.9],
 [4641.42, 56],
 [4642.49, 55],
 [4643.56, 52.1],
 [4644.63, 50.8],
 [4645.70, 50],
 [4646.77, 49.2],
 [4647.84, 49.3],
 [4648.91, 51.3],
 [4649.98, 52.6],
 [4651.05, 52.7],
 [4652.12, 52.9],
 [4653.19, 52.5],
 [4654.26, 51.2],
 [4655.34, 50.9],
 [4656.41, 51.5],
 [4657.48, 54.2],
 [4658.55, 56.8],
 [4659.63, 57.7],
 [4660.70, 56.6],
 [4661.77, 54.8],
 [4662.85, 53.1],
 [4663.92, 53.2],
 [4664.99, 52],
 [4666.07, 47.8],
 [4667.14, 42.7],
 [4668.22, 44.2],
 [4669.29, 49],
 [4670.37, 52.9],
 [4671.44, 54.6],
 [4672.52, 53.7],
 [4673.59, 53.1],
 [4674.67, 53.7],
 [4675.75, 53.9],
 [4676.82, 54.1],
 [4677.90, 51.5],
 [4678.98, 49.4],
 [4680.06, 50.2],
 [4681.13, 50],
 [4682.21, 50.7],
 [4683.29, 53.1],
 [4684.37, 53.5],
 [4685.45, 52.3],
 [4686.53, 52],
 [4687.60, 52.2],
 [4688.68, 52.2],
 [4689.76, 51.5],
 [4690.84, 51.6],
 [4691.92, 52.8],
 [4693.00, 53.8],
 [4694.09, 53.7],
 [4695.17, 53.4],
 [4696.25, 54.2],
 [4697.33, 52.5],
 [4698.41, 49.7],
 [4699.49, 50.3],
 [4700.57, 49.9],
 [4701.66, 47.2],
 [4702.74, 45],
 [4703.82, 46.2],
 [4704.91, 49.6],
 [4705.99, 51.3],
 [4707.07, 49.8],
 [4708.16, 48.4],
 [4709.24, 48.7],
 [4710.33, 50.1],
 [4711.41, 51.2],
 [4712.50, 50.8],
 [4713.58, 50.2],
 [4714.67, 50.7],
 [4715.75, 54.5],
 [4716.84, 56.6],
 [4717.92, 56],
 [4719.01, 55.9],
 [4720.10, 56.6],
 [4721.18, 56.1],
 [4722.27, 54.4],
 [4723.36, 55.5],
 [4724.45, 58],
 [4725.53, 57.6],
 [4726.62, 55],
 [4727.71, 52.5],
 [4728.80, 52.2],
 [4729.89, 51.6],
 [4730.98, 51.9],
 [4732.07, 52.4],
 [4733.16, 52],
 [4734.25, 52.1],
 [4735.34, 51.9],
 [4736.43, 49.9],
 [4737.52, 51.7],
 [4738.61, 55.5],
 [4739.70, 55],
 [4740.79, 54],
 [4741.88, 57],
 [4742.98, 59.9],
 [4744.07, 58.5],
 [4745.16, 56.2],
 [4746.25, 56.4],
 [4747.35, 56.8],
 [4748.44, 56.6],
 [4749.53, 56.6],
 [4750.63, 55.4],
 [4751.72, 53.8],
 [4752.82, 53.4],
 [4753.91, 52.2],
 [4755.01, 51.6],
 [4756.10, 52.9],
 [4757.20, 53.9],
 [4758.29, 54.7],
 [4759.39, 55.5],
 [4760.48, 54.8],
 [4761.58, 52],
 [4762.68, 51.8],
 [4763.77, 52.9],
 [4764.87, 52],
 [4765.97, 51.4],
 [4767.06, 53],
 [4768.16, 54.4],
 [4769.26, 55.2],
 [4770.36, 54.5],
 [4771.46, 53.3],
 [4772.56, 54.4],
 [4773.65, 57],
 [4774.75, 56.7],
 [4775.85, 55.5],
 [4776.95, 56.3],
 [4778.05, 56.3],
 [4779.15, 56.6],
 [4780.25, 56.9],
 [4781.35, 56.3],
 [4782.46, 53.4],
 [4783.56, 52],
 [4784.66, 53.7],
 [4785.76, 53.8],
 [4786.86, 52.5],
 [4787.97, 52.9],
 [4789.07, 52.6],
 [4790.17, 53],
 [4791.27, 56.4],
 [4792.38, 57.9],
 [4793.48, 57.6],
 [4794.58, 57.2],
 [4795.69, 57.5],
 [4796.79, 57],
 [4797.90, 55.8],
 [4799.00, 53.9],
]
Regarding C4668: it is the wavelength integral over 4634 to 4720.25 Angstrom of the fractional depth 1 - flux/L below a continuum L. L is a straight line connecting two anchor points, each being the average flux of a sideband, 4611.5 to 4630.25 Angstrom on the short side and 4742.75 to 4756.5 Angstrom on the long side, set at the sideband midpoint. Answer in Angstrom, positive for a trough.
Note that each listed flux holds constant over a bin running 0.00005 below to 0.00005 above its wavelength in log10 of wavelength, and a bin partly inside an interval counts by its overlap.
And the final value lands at 4.1 Angstrom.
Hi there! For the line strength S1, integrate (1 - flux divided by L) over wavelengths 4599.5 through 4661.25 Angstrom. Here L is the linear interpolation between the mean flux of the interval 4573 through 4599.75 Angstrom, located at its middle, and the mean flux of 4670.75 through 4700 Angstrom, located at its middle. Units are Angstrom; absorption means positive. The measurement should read -1.39 Angstrom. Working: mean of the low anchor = 51.6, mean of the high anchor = 52.4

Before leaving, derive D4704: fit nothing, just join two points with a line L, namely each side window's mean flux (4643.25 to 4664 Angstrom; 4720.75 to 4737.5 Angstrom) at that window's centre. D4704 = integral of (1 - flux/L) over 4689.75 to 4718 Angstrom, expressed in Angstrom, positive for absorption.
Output 1.2 Angstrom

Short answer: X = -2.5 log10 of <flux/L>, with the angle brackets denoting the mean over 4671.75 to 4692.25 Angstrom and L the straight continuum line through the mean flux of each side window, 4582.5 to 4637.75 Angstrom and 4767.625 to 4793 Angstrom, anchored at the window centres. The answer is 0.029 mag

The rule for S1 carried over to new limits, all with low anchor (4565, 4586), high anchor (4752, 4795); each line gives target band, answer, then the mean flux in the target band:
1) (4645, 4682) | 1.0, 51.8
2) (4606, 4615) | -0.4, 55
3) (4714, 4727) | -0.4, 55.5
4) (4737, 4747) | -0.4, 56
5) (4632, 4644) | -0.1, 53.4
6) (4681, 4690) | 0.2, 52.1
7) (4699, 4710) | 1.0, 48.6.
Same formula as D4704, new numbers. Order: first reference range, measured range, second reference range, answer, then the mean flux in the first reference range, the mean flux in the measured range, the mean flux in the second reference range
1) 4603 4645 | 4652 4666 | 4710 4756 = 0.1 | 53.7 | 53.5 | 54.2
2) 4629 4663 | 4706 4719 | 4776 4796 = 0.6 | 53.1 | 51.7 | 55.1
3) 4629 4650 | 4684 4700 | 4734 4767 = 0.3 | 52.8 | 52.4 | 54.2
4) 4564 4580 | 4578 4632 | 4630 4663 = 1.0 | 53.6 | 52.4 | 53.1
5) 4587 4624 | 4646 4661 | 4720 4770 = 0.1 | 52.6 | 52.7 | 54.2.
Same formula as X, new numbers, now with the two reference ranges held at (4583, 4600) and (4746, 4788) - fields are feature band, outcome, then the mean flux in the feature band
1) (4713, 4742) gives -0.01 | 53.9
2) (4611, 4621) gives -0.04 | 53.7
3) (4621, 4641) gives -0.04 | 53.7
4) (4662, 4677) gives 0.03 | 51.3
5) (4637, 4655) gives 0.00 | 51.9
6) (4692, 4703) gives 0.04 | 51.2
